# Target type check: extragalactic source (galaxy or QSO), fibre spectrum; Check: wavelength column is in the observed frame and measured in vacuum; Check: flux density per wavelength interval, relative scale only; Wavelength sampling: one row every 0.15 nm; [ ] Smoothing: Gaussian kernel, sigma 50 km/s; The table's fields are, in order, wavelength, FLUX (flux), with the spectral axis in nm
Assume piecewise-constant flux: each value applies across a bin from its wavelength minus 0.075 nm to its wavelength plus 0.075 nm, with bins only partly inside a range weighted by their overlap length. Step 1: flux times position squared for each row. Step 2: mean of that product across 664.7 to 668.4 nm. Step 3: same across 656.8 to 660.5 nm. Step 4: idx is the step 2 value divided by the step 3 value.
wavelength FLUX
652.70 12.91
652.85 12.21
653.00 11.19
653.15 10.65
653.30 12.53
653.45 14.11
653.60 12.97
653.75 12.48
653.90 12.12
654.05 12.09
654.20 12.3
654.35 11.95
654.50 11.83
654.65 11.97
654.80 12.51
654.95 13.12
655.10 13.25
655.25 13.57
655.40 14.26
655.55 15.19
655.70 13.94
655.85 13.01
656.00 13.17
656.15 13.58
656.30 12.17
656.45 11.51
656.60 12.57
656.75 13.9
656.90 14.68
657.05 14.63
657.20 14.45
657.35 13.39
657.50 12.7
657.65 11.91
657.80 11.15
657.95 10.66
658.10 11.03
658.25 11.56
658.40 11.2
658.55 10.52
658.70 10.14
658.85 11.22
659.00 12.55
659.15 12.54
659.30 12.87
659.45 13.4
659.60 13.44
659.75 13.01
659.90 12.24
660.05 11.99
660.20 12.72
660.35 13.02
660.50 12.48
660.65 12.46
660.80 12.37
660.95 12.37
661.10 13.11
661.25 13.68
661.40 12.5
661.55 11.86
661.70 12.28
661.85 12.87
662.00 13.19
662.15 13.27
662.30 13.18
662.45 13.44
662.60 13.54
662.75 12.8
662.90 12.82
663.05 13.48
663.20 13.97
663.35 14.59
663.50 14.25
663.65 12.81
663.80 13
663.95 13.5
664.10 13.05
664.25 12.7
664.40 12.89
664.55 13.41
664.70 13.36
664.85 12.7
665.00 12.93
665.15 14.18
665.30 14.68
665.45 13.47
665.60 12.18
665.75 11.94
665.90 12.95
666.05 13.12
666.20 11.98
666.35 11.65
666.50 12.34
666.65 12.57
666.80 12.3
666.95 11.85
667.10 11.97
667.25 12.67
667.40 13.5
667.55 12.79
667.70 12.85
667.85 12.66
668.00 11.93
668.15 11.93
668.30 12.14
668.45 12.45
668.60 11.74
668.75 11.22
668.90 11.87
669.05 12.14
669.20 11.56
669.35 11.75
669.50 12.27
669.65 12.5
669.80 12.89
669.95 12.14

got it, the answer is 1.0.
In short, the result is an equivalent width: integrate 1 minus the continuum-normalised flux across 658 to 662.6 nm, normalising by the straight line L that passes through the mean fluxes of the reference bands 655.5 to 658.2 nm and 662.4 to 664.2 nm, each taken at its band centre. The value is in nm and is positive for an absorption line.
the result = 0.272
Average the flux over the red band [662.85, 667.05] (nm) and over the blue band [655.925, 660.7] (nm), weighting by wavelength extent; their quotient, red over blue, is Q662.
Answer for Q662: 1.04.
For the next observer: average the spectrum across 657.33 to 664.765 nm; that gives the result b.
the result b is 12.6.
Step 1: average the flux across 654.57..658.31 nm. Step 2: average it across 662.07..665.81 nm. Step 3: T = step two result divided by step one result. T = 1.03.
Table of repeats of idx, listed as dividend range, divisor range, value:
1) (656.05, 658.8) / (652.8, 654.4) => 1.02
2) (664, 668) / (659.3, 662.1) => 1.02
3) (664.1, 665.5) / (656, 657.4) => 1.02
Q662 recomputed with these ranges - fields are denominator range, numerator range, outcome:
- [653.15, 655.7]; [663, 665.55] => 1.05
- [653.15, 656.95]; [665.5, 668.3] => 0.96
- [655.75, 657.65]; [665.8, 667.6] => 0.94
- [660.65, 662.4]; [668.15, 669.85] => 0.94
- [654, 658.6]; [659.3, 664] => 1.02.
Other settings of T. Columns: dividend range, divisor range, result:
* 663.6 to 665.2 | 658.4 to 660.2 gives 1.08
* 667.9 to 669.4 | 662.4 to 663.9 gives 0.88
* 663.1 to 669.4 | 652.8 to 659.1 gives 1.01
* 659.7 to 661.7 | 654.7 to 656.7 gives 0.95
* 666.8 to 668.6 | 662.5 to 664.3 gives 0.93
